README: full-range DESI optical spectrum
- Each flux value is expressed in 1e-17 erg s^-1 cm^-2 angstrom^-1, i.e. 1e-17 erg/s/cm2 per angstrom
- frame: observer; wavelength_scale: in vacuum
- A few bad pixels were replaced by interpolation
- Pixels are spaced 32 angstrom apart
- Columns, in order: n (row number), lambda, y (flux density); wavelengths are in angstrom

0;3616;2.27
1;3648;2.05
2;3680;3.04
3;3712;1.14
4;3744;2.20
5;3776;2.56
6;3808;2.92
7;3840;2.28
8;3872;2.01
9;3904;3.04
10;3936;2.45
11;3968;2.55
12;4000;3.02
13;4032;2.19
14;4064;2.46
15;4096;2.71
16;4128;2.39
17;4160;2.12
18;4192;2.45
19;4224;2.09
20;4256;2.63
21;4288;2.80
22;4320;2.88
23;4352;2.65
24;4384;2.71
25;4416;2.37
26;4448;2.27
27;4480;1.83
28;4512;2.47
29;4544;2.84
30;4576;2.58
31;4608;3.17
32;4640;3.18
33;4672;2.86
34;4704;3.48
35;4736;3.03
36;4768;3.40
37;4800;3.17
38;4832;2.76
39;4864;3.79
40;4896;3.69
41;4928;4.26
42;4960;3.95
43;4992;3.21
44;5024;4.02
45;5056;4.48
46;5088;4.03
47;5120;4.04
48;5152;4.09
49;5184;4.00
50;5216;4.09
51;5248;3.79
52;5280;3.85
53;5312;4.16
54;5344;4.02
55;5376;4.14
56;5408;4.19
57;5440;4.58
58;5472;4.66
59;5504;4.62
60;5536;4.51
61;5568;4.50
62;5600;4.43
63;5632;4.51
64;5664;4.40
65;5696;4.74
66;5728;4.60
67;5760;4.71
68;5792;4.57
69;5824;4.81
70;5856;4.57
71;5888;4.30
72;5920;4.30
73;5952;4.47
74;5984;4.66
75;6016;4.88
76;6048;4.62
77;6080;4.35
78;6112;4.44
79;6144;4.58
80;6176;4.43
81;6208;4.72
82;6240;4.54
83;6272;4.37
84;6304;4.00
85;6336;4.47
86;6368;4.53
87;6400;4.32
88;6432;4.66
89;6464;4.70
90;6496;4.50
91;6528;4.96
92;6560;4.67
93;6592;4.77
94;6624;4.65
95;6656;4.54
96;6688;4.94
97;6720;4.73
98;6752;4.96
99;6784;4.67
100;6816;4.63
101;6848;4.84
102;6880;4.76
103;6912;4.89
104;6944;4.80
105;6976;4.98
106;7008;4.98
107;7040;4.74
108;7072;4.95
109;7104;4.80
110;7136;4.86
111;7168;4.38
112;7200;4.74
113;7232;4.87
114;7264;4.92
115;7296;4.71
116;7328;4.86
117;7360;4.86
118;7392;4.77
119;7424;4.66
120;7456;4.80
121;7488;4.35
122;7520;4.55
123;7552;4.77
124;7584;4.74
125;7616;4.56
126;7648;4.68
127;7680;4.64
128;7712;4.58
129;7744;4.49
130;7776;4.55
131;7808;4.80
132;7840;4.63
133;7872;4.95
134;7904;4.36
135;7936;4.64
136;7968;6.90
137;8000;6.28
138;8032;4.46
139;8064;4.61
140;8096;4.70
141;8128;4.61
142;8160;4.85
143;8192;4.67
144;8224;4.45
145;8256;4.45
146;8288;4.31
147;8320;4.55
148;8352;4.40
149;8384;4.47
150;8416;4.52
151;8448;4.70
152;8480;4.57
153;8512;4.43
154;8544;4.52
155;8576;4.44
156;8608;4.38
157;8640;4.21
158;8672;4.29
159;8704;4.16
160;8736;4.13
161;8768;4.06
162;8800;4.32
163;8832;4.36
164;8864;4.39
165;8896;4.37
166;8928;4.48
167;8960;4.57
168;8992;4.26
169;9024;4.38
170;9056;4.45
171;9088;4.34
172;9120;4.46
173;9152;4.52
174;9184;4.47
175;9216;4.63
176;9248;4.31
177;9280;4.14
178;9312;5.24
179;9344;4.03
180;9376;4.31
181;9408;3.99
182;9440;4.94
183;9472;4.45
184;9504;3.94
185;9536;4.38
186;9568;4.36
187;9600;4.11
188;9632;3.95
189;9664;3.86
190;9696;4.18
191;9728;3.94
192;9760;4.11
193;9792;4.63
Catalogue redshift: 0.22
